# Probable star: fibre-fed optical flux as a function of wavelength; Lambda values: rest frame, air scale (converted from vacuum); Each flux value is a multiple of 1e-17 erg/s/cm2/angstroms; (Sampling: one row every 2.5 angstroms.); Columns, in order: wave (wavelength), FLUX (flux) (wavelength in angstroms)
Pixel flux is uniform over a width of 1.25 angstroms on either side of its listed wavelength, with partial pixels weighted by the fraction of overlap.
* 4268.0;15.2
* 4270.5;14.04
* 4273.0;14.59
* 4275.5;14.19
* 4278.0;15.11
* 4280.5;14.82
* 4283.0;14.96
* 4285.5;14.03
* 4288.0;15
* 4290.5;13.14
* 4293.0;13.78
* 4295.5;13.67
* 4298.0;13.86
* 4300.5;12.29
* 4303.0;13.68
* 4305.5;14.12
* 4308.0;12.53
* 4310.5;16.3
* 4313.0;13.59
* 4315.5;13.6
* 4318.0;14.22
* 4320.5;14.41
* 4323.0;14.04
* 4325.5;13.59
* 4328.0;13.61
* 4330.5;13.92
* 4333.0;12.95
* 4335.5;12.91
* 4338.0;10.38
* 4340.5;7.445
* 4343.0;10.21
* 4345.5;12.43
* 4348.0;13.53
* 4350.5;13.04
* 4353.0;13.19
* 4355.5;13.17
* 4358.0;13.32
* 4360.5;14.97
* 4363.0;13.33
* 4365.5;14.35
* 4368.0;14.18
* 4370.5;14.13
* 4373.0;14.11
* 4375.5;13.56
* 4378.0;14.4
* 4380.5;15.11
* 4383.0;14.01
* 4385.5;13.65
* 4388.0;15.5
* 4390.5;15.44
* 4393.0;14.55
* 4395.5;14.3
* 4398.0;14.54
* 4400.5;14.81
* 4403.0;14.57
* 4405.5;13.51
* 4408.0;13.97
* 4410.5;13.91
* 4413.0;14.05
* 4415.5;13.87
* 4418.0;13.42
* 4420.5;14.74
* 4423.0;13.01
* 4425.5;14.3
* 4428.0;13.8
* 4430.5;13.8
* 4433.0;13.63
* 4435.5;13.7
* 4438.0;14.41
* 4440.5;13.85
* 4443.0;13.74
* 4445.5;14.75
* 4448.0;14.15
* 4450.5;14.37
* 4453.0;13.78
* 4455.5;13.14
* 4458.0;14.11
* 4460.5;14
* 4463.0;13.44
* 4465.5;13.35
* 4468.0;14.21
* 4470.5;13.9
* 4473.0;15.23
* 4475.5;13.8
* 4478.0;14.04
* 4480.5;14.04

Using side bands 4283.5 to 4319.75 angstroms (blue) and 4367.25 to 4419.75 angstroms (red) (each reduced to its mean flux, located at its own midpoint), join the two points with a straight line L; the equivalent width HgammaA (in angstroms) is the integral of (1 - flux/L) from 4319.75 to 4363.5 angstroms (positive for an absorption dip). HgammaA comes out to 4.0 angstroms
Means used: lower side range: 13.9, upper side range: 14.3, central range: 12.8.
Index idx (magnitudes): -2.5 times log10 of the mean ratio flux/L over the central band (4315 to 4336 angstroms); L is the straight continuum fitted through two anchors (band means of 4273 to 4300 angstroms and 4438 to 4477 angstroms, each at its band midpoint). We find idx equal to 0.03 mag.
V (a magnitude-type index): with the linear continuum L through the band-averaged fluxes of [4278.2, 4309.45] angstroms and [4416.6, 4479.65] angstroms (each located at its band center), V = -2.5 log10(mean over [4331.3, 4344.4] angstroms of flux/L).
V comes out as 0.26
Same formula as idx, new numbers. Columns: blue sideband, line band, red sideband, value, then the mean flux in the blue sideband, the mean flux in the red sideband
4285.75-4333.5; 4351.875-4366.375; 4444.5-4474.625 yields 0.01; 13.8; 14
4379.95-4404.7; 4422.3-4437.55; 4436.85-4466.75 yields 0.03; 14.6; 13.9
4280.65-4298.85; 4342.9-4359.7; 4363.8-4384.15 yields 0.10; 14.1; 14.2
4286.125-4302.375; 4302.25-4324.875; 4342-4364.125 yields -0.05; 13.6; 13.1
